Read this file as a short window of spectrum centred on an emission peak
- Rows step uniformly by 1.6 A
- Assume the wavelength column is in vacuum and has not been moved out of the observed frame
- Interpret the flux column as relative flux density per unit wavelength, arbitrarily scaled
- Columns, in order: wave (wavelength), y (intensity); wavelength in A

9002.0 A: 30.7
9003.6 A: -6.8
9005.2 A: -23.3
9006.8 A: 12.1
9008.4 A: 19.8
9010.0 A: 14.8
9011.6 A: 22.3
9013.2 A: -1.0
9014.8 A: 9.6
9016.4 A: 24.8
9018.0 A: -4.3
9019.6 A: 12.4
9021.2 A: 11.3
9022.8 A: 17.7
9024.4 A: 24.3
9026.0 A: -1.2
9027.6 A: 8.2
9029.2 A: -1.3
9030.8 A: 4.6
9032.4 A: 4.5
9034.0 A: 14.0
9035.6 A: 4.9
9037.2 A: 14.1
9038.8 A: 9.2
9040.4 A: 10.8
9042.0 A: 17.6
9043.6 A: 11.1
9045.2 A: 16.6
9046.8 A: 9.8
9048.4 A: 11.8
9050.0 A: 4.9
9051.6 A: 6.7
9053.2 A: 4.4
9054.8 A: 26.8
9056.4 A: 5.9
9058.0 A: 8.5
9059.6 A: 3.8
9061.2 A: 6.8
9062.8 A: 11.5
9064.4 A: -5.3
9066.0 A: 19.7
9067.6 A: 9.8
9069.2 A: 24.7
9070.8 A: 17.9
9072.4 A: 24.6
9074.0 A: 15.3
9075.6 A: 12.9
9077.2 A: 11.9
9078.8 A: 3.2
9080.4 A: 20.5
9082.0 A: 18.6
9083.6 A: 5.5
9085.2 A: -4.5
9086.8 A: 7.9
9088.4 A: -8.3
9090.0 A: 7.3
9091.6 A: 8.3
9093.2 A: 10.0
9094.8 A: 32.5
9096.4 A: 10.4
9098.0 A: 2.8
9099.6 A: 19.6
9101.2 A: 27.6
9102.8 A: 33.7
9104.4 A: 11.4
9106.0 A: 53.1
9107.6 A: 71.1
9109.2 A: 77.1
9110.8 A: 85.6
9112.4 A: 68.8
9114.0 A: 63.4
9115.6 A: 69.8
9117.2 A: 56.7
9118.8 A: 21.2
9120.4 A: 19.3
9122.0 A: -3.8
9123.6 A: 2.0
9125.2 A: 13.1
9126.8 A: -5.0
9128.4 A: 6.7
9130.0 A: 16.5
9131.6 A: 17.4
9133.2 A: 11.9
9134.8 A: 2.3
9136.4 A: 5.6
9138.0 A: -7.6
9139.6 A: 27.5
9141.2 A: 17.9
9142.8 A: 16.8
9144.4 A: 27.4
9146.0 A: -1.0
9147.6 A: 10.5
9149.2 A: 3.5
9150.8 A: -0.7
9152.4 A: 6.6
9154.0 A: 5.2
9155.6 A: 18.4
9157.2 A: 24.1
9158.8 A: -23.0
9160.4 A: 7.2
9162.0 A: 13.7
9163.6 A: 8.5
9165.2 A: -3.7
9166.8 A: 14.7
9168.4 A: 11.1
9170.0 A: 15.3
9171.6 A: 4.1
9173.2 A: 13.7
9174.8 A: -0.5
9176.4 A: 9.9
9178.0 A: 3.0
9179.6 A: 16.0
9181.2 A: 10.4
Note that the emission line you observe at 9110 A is [O II]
